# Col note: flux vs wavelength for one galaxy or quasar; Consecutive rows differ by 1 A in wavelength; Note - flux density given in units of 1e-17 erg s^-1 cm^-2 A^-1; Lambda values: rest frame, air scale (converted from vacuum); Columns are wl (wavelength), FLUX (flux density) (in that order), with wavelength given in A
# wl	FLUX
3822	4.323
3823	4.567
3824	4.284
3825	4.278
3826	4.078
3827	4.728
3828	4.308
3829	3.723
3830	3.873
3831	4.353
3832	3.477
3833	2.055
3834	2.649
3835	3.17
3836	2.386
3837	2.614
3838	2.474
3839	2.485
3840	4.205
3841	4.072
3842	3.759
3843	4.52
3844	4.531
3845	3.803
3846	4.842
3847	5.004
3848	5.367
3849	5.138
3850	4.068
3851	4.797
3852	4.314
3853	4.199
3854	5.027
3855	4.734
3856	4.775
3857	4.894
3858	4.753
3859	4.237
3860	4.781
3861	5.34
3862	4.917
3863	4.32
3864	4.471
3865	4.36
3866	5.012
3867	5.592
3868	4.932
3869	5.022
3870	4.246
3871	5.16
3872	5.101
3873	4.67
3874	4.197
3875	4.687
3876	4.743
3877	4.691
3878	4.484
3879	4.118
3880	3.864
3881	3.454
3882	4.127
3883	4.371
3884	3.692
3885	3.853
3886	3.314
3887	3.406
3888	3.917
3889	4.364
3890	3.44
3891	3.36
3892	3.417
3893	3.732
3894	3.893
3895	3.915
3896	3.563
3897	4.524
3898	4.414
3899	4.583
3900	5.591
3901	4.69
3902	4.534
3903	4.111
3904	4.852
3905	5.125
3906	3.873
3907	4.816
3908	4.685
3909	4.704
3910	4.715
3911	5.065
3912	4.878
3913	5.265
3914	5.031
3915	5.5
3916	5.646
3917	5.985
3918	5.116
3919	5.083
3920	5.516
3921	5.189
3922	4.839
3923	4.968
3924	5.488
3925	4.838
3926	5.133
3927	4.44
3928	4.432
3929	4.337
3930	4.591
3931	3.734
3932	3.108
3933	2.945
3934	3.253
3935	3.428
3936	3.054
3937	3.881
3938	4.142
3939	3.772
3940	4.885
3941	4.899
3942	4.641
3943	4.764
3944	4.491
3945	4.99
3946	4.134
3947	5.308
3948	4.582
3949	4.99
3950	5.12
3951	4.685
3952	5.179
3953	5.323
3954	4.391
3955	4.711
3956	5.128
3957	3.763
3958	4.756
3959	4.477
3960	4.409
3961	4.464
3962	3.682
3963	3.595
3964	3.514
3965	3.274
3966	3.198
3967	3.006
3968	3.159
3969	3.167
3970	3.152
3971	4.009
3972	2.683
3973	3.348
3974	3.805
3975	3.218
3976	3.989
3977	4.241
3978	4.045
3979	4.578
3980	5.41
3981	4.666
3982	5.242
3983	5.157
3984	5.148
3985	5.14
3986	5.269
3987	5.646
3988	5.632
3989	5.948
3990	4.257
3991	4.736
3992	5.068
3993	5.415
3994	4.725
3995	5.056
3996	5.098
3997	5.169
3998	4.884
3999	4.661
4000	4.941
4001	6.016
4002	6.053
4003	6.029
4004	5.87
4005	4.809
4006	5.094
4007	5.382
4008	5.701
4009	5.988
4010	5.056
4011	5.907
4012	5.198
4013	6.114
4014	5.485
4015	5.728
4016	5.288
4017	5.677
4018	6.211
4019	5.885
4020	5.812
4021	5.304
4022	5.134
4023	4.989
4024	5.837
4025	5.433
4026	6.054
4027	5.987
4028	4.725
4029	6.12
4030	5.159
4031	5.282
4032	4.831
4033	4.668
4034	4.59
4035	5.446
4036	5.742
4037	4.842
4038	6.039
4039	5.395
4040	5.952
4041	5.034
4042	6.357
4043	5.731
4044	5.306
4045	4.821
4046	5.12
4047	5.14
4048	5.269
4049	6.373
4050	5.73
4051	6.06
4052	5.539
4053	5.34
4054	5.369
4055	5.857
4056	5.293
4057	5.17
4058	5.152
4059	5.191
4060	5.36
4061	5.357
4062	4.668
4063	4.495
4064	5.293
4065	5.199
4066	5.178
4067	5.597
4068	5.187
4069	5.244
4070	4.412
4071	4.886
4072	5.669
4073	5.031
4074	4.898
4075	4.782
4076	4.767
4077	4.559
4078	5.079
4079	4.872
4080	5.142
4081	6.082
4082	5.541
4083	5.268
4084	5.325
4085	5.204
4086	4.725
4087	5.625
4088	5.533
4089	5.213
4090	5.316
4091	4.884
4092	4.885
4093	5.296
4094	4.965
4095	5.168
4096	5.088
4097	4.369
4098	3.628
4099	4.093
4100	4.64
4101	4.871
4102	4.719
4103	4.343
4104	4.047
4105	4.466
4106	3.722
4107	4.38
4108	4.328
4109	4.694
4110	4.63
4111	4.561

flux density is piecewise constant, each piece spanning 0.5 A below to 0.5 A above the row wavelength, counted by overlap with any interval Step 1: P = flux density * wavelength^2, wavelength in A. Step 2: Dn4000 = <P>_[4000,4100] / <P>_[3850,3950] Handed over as 1.3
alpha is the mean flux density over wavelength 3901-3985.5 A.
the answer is 4.44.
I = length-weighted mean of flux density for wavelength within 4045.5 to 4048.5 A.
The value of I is 5.18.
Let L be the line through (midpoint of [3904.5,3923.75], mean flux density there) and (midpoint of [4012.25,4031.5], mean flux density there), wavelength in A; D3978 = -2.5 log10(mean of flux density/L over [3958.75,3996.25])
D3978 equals 0.24 mag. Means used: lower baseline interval 5.06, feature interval 4.33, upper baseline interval 5.59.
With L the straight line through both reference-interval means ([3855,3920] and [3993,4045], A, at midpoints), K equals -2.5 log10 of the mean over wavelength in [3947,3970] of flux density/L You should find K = 0.19 mag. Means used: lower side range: 4.54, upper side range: 5.44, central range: 4.21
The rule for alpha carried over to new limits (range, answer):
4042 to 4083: 5.26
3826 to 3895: 4.18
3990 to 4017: 5.35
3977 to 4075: 5.32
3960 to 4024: 4.83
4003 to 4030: 5.57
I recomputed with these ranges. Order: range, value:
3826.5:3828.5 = 4.52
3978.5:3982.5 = 4.97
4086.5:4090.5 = 5.42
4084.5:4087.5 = 5.18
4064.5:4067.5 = 5.32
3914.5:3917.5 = 5.71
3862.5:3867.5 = 4.75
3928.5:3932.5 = 3.94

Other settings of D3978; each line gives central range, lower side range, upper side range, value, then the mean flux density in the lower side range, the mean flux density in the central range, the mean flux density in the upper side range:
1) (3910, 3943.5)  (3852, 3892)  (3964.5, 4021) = 0.005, 4.41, 4.6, 4.89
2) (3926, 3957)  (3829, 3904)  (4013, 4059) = 0.094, 4.21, 4.38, 5.48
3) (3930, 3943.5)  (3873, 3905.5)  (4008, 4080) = 0.160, 4.16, 3.91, 5.36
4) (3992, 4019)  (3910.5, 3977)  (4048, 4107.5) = -0.165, 4.36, 5.45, 5.06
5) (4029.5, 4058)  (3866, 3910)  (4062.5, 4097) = -0.091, 4.33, 5.4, 5.12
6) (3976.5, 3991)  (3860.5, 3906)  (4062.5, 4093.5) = -0.058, 4.35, 5.02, 5.14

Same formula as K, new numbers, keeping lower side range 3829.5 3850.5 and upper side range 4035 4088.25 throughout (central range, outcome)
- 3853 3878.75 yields -0.204 mag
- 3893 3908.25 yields -0.068 mag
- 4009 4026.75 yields -0.127 mag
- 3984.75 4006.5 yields -0.089 mag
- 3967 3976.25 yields 0.360 mag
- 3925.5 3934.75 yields 0.103 mag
